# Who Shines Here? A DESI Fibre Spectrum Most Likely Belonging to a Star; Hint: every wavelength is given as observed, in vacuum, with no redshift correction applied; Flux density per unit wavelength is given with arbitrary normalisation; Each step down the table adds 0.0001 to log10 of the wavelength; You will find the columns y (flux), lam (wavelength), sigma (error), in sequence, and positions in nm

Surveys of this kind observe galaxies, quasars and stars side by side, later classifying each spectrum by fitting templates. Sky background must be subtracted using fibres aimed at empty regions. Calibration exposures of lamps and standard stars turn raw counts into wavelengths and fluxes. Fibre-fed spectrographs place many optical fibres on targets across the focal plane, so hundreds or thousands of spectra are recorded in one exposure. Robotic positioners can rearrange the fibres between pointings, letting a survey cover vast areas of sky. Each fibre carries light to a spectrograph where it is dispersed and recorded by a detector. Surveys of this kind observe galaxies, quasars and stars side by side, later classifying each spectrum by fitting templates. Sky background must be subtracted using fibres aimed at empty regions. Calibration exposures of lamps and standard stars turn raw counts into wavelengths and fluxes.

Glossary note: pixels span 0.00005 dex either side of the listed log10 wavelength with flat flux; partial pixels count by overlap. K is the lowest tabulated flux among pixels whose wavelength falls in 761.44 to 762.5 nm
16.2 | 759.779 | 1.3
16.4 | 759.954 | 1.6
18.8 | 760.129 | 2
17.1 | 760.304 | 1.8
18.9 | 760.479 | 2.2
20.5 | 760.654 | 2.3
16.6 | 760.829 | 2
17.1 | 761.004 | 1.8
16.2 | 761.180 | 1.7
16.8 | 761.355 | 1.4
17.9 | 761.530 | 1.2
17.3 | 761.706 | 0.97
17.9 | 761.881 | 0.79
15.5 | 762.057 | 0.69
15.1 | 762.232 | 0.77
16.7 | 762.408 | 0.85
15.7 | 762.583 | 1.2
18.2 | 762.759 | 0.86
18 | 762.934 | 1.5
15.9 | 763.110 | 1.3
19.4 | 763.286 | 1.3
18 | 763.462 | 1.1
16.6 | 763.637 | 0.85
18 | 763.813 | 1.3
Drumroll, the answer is 15.1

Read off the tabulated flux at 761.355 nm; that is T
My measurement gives 16.8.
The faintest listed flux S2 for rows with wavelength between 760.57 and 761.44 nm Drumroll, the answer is 16.2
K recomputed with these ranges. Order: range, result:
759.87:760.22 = 16.4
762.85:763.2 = 15.9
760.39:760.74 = 18.9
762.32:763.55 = 15.7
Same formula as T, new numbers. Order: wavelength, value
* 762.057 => 15.5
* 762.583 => 15.7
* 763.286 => 19.4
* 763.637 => 16.6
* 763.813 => 18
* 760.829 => 16.6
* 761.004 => 17.1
